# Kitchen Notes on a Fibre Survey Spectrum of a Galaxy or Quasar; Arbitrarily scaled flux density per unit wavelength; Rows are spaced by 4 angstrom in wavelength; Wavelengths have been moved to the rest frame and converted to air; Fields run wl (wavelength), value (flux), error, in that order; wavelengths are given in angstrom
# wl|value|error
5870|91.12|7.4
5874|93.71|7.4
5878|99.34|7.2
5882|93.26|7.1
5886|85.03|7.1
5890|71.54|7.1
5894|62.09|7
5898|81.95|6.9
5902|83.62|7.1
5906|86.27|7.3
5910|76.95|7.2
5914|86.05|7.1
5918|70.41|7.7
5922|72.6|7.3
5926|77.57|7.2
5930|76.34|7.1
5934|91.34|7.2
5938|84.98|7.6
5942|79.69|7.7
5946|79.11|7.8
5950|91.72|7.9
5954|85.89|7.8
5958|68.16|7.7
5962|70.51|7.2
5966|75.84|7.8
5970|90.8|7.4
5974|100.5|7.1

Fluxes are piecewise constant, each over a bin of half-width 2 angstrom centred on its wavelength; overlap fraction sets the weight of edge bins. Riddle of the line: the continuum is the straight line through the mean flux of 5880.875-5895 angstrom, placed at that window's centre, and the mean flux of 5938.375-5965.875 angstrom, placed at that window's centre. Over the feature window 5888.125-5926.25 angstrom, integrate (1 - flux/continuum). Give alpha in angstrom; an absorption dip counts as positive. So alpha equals 0.8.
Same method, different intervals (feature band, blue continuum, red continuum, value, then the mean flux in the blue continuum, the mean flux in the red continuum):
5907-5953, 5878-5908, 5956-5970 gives -1.8 angstrom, 81.8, 74.3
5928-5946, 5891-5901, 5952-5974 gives -1.2 angstrom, 73.1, 80.3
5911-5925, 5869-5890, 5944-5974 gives 1.6 angstrom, 90.6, 81.6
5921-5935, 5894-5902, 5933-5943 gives 0.7 angstrom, 77.4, 85.3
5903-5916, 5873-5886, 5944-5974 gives 0.9 angstrom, 94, 81.6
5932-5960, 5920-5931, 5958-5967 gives -3.6 angstrom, 75.4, 71.8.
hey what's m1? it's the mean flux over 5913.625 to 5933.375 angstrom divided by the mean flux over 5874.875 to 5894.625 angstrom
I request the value 0.9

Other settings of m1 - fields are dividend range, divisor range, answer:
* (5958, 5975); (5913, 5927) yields 1.07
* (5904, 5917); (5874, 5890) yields 0.91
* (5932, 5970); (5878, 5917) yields 1.00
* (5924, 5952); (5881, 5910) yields 1.04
